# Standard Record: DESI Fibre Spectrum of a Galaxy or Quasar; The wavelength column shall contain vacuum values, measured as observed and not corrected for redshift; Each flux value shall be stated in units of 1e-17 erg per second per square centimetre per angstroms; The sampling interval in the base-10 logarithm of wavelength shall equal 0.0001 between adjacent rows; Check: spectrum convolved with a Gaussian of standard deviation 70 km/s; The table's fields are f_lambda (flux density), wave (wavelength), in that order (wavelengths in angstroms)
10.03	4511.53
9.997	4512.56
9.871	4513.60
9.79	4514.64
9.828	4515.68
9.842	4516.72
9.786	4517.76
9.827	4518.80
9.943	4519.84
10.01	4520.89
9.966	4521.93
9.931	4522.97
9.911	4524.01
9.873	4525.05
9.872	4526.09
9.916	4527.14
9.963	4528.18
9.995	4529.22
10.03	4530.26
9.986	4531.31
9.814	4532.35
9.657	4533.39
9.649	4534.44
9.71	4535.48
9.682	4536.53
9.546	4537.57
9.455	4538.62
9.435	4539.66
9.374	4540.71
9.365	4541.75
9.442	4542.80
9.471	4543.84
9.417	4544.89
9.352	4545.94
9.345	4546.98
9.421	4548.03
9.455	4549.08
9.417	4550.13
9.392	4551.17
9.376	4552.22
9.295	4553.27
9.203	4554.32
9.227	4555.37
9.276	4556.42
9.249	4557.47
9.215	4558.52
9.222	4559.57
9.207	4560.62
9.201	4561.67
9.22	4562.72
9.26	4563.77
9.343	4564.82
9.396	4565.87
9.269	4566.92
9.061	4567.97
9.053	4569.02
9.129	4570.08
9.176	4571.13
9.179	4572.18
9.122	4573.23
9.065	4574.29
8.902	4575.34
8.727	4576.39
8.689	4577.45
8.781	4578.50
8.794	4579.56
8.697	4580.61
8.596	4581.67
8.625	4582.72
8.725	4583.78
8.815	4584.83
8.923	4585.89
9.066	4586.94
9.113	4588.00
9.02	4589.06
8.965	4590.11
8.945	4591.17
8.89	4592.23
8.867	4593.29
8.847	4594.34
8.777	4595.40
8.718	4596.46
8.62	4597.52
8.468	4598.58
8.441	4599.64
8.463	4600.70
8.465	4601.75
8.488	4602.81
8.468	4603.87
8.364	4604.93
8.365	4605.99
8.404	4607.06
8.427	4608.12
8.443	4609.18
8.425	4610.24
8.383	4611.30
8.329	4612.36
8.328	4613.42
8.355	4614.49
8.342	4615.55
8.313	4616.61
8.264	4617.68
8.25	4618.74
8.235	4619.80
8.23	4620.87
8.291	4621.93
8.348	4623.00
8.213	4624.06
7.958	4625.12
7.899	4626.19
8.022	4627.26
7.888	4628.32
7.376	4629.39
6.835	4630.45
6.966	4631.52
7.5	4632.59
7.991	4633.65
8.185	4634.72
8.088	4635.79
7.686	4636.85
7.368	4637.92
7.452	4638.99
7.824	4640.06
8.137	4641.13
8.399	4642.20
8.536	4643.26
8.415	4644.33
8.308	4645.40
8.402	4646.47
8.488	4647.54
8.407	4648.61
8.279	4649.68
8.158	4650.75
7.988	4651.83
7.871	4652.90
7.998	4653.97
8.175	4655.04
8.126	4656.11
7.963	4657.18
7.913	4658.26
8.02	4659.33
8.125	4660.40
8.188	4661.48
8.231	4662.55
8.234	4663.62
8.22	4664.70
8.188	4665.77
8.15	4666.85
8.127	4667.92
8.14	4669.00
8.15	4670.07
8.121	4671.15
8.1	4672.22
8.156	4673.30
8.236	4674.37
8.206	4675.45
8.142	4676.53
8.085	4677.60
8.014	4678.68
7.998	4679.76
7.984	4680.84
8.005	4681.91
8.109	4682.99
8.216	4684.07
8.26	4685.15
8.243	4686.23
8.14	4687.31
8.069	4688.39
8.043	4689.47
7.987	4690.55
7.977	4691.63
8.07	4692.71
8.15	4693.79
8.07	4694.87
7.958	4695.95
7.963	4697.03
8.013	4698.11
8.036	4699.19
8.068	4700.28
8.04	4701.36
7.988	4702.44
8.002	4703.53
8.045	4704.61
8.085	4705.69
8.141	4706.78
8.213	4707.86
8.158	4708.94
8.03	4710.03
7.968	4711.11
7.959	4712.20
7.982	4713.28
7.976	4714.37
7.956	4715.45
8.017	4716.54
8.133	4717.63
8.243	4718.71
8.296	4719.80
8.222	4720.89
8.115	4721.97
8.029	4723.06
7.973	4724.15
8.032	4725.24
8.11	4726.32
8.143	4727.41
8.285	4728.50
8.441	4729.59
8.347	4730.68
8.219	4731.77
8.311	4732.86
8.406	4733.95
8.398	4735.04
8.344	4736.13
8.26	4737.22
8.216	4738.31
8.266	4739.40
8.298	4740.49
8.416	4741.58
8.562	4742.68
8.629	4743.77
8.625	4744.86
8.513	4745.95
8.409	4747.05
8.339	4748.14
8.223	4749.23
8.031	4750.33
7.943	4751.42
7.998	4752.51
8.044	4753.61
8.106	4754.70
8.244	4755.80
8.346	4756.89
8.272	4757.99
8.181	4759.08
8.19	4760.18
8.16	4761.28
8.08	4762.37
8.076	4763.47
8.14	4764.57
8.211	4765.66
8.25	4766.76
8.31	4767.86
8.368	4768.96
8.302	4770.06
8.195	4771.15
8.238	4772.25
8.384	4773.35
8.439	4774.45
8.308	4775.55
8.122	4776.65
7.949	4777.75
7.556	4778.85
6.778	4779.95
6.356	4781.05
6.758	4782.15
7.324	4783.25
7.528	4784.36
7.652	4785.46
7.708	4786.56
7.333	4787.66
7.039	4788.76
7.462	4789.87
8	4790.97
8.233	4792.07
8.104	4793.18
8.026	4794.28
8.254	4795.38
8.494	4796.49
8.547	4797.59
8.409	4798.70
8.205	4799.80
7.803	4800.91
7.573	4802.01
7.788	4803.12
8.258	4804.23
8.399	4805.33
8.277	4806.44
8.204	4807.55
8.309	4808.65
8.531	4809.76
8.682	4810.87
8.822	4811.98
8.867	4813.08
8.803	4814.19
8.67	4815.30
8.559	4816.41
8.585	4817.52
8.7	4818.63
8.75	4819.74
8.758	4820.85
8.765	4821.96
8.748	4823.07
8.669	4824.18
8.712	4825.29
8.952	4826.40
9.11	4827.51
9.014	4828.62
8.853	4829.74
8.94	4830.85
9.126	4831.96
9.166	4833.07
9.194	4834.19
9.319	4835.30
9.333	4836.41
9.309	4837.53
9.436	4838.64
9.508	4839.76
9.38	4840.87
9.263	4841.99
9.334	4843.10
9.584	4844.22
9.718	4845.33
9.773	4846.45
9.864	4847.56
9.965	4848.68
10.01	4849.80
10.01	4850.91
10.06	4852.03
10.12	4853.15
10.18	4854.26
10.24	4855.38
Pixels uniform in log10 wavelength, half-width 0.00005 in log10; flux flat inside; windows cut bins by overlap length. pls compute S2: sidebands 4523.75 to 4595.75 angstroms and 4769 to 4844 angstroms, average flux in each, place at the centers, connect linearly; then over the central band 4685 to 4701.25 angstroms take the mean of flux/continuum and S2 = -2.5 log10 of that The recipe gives 0.09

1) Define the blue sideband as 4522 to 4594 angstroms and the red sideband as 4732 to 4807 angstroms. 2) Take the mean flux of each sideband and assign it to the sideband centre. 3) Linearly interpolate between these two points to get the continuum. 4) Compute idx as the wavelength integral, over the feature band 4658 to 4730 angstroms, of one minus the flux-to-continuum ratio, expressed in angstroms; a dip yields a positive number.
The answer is 3.4 angstroms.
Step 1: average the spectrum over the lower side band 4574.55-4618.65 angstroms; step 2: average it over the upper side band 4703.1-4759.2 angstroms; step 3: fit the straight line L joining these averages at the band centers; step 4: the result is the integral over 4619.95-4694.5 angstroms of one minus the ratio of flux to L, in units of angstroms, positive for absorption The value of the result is 3.34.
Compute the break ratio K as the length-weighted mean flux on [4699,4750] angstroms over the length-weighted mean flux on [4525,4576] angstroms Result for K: 0.87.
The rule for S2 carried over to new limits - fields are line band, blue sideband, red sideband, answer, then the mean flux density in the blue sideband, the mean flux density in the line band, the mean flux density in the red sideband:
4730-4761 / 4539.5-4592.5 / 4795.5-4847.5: 0.08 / 9.13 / 8.29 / 8.82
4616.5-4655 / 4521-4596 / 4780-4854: 0.14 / 9.29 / 8.01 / 8.65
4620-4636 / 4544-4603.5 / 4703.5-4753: 0.12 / 9.02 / 7.85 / 8.21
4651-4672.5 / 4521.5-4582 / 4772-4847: 0.11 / 9.38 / 8.1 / 8.46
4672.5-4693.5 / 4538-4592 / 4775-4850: 0.10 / 9.14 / 8.1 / 8.52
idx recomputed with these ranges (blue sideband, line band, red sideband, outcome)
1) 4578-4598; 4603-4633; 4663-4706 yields 1.7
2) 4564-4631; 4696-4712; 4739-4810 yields 0.4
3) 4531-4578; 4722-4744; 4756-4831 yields 0.6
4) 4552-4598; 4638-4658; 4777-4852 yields 1.7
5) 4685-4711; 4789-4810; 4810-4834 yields 1.3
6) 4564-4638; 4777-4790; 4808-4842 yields 2.3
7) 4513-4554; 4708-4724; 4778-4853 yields 1.6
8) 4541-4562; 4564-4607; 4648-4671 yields 0.6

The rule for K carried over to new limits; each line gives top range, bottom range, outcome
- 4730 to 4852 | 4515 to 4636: 0.94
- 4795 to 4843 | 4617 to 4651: 1.09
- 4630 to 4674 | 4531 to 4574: 0.86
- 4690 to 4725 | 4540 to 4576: 0.87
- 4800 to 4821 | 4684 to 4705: 1.05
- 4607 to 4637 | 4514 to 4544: 0.83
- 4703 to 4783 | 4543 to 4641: 0.94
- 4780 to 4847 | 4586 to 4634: 1.02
